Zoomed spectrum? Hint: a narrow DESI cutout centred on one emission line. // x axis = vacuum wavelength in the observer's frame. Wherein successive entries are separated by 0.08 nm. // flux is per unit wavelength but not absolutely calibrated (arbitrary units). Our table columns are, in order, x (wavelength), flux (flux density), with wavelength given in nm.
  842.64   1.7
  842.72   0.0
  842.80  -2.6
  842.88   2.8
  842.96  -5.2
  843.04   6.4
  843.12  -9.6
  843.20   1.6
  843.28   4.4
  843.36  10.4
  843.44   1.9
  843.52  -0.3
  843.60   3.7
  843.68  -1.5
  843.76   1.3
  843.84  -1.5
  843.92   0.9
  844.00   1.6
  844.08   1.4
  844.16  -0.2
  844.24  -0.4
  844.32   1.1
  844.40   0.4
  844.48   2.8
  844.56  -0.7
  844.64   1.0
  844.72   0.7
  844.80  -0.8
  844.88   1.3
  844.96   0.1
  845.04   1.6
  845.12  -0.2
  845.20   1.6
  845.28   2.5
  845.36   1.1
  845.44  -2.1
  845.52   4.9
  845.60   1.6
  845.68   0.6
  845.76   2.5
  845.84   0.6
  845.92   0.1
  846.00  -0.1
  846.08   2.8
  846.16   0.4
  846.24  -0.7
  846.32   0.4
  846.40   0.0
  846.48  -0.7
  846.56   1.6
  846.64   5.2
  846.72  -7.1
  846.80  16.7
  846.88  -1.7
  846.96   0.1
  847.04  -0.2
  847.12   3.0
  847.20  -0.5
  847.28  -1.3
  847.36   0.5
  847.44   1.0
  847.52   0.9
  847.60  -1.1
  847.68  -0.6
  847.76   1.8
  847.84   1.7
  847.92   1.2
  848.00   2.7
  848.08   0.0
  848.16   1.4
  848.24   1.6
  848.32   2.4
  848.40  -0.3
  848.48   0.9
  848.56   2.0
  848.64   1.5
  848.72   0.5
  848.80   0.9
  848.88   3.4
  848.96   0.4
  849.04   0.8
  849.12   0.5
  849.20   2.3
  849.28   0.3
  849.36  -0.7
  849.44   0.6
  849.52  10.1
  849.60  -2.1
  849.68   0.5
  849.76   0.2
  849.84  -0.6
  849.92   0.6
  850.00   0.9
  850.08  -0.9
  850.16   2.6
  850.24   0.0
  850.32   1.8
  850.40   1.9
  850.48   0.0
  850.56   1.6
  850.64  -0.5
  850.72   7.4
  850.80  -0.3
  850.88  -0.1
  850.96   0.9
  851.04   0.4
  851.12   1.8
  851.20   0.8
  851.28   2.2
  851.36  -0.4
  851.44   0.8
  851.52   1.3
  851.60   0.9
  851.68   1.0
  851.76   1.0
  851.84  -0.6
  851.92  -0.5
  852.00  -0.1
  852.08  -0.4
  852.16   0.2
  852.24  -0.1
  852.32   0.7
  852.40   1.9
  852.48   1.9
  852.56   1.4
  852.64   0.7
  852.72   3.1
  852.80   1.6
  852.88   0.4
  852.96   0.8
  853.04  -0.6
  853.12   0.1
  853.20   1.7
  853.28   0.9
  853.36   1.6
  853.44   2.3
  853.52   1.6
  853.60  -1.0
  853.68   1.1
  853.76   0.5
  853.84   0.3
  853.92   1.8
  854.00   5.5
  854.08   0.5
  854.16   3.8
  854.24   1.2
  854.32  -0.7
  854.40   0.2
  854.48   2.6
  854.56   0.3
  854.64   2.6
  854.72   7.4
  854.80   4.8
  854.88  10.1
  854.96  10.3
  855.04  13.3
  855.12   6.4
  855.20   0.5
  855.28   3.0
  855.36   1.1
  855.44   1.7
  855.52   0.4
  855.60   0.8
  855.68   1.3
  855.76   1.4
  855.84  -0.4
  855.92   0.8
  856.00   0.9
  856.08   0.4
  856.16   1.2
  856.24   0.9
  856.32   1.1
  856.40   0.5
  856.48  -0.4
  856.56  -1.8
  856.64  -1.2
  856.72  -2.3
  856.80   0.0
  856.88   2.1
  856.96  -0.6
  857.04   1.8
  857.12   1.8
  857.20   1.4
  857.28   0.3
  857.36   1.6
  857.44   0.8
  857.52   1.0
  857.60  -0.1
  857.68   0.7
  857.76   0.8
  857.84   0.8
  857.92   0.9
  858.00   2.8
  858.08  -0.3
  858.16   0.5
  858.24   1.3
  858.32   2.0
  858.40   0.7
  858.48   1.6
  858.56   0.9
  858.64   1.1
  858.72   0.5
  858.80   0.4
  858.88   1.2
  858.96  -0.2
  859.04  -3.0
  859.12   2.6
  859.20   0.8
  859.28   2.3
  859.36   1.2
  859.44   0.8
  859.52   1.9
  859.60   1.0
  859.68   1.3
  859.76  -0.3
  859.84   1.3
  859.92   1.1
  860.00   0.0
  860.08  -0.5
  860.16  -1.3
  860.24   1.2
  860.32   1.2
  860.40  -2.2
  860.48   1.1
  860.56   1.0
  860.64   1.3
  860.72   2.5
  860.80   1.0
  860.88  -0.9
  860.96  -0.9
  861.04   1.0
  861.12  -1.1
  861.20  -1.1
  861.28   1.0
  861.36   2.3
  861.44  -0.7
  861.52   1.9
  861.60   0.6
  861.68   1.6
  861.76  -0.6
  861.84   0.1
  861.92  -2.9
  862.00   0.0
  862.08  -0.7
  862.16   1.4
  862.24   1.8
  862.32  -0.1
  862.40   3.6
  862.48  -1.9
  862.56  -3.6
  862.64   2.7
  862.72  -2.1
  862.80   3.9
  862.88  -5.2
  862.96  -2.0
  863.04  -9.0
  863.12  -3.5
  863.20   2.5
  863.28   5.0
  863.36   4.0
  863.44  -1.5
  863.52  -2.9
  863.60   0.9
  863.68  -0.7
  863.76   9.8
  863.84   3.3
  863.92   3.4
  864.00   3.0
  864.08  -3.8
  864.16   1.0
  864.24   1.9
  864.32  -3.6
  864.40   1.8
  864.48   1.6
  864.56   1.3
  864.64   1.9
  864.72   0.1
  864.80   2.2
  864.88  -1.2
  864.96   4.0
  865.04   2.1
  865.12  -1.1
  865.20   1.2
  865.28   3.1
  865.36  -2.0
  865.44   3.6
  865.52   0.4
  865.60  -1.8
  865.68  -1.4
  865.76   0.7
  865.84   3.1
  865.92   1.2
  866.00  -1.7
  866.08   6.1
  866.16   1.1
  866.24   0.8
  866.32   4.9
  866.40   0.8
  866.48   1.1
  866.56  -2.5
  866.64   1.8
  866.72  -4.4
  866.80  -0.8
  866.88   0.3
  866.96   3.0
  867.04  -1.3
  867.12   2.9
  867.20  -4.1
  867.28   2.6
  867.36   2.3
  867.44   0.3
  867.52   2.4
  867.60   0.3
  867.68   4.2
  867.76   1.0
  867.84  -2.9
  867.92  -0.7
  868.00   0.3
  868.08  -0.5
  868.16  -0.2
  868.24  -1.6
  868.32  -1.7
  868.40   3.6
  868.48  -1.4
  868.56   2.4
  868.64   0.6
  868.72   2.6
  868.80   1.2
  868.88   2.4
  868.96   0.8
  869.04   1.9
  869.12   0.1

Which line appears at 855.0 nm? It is H-gamma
